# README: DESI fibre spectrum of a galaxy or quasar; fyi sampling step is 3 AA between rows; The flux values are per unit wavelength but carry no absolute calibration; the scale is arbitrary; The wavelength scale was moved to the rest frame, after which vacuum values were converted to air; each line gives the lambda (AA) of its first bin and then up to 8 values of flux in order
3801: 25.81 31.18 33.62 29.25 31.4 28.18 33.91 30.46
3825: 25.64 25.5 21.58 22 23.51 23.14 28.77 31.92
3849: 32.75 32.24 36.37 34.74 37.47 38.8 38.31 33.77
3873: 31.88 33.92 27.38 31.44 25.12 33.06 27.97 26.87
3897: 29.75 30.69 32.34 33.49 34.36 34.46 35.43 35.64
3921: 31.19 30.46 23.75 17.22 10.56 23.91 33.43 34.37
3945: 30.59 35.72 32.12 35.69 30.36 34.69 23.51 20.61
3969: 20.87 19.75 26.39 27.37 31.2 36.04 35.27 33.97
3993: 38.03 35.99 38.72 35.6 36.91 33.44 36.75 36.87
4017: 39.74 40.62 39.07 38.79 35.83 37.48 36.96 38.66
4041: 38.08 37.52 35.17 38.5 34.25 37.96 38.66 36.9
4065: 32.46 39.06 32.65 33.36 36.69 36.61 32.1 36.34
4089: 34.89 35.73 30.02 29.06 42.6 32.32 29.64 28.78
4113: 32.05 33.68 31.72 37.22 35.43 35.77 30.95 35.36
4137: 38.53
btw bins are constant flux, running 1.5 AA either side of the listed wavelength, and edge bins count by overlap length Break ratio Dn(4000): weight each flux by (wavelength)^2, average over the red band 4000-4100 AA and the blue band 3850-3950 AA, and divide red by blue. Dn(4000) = 1.3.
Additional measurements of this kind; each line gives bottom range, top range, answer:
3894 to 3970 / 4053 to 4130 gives 1.27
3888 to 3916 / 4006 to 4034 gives 1.26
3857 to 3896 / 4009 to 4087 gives 1.24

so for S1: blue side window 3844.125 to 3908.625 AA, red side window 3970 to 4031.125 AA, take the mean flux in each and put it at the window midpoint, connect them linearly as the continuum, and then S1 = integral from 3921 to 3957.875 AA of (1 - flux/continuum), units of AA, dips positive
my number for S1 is 5.9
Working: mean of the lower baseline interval 32.4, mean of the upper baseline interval 34.7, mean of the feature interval 28.3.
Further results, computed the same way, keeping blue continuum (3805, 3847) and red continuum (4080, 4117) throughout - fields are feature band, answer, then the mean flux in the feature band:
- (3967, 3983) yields 2.8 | 25.3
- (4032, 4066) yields -4.9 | 36.9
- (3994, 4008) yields -2.3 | 36.5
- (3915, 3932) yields 1.1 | 27.8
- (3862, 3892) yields -3.7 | 32.3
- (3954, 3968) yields 1.1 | 28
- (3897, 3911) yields -1.5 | 32.5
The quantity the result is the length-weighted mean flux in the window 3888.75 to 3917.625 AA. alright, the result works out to 31.9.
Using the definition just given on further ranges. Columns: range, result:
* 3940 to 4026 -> 33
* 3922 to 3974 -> 27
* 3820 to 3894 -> 30.3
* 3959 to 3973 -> 23.6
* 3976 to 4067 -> 36.4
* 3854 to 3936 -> 30.8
